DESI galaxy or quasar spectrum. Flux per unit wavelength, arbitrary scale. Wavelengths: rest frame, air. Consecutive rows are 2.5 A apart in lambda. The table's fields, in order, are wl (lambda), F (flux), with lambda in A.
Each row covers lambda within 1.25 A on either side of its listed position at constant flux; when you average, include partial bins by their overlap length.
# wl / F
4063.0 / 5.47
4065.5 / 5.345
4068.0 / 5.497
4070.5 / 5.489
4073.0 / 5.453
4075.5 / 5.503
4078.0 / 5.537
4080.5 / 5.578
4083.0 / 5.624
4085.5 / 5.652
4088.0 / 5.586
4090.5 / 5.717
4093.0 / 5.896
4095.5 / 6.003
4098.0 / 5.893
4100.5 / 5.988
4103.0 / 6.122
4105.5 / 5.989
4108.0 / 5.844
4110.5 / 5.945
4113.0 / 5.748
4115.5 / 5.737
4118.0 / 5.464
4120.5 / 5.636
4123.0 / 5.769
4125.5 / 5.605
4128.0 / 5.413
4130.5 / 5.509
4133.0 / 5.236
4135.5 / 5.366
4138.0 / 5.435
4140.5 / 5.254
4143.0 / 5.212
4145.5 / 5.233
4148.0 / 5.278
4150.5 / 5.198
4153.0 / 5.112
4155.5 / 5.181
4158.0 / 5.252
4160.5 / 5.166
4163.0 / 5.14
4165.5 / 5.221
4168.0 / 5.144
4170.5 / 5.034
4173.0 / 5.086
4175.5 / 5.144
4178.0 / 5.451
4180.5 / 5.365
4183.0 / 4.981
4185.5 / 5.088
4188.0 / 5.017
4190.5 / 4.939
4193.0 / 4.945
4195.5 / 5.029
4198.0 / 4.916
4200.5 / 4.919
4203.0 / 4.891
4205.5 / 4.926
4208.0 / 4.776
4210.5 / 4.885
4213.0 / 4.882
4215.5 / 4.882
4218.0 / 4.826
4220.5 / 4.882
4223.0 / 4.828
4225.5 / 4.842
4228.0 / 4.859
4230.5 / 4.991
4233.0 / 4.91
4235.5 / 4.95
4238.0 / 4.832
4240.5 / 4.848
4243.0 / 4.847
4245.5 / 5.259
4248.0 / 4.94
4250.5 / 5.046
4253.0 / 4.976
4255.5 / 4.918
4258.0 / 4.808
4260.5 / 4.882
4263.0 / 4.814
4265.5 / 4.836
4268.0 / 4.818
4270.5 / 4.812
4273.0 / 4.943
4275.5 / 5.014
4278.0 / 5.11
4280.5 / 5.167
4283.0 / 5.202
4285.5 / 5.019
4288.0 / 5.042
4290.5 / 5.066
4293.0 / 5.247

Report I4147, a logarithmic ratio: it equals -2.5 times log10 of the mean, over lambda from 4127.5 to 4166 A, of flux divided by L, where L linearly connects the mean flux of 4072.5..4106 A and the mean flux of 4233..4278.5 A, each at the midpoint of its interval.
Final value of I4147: 0.04 mag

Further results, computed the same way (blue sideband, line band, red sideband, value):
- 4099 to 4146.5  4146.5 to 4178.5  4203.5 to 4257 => 0.04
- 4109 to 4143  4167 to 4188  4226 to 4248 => 0.02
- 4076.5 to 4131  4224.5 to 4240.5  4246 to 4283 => 0.05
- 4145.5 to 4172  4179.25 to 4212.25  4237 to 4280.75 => 0.02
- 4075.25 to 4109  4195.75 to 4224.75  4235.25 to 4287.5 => 0.07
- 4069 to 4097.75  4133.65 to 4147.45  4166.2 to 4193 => 0.01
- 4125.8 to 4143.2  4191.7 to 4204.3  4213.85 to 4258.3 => 0.03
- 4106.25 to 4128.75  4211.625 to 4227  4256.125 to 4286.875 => 0.07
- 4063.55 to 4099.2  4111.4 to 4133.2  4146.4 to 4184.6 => -0.04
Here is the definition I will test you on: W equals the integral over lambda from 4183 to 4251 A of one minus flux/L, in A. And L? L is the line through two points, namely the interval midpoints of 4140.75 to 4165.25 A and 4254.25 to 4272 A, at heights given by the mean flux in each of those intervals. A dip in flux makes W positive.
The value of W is 0.9 A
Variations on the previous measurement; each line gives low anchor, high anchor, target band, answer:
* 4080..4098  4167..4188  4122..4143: 0.1 A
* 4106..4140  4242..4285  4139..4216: 3.8 A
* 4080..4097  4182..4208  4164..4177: 0.0 A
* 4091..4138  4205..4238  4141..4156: 0.7 A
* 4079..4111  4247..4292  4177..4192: 0.7 A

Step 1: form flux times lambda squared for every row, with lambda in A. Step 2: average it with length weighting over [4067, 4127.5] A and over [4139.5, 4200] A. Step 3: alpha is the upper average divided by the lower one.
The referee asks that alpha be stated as 0.9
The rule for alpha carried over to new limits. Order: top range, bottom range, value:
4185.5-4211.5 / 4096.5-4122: 0.88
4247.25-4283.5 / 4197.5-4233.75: 1.04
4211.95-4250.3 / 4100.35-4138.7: 0.91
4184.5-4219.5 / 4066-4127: 0.91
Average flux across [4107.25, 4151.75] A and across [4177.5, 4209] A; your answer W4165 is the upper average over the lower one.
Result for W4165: 0.91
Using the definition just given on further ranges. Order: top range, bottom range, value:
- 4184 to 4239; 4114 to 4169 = 0.92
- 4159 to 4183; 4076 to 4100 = 0.91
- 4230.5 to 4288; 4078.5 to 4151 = 0.88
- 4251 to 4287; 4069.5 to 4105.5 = 0.86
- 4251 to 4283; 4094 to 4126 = 0.85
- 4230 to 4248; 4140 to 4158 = 0.95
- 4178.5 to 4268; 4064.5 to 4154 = 0.88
